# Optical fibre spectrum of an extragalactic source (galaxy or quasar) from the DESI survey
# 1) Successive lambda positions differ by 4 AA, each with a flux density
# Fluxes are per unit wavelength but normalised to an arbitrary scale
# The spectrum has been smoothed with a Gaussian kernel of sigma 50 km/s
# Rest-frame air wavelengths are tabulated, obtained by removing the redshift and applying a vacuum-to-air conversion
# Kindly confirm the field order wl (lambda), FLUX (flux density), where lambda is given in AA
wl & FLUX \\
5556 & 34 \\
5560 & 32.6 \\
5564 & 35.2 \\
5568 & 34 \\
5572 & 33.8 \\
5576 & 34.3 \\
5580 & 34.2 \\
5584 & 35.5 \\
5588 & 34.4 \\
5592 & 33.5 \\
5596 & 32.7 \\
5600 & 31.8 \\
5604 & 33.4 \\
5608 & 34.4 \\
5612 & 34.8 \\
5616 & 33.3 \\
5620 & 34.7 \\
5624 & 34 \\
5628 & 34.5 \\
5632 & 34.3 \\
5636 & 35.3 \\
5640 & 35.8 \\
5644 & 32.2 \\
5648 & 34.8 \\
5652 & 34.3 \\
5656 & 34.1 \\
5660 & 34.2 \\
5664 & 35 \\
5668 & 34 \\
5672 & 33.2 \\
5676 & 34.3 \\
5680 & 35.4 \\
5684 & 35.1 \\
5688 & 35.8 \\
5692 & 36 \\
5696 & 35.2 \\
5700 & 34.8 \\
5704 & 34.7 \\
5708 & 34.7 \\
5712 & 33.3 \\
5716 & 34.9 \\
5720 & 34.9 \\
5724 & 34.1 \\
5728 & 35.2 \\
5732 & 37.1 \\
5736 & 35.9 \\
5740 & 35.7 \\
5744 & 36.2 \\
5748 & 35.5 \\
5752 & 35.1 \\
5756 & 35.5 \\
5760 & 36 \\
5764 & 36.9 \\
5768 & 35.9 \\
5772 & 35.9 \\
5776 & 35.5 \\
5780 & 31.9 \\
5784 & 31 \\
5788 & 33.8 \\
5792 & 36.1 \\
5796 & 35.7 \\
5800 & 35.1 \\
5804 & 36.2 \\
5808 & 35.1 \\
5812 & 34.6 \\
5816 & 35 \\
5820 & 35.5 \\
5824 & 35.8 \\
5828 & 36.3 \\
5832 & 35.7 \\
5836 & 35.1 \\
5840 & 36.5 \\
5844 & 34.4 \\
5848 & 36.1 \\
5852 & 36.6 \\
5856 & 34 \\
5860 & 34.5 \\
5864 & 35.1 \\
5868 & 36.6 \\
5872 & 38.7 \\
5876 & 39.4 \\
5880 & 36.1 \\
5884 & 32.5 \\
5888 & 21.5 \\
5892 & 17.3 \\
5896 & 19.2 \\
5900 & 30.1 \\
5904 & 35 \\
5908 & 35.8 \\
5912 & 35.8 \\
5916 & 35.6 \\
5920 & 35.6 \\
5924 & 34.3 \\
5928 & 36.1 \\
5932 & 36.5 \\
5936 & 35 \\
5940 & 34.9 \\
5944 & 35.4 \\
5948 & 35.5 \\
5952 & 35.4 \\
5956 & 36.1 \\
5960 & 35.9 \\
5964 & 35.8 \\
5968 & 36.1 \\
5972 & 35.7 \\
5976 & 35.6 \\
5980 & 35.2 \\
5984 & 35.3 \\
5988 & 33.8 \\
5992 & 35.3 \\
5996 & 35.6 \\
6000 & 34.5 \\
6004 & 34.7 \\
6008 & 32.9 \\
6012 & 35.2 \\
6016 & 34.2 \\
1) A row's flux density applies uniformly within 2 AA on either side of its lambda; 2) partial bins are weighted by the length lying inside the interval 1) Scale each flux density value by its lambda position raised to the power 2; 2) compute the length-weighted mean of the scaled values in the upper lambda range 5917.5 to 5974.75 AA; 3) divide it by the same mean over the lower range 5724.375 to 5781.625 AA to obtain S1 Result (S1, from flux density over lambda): 1.1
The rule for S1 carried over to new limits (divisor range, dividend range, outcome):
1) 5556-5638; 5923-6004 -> 1.18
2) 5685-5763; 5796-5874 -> 1.05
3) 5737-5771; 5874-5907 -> 0.85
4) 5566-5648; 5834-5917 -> 1.07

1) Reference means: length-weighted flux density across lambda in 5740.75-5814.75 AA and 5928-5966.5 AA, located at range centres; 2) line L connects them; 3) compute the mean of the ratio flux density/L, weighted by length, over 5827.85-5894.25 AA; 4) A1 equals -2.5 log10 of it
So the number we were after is 0.050 mag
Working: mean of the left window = 35.1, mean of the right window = 35.6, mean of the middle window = 33.8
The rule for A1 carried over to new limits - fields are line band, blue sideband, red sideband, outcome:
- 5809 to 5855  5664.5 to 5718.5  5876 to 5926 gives -0.10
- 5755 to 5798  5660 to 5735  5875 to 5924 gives -0.05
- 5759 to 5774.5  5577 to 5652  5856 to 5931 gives -0.09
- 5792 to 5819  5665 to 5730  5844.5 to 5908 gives -0.07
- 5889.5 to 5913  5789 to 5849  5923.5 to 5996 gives 0.24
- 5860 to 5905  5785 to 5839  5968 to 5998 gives 0.14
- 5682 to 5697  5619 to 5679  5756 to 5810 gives -0.03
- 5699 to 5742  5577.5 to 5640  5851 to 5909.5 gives -0.06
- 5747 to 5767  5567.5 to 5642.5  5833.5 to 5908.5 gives -0.08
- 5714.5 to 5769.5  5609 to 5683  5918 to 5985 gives -0.03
